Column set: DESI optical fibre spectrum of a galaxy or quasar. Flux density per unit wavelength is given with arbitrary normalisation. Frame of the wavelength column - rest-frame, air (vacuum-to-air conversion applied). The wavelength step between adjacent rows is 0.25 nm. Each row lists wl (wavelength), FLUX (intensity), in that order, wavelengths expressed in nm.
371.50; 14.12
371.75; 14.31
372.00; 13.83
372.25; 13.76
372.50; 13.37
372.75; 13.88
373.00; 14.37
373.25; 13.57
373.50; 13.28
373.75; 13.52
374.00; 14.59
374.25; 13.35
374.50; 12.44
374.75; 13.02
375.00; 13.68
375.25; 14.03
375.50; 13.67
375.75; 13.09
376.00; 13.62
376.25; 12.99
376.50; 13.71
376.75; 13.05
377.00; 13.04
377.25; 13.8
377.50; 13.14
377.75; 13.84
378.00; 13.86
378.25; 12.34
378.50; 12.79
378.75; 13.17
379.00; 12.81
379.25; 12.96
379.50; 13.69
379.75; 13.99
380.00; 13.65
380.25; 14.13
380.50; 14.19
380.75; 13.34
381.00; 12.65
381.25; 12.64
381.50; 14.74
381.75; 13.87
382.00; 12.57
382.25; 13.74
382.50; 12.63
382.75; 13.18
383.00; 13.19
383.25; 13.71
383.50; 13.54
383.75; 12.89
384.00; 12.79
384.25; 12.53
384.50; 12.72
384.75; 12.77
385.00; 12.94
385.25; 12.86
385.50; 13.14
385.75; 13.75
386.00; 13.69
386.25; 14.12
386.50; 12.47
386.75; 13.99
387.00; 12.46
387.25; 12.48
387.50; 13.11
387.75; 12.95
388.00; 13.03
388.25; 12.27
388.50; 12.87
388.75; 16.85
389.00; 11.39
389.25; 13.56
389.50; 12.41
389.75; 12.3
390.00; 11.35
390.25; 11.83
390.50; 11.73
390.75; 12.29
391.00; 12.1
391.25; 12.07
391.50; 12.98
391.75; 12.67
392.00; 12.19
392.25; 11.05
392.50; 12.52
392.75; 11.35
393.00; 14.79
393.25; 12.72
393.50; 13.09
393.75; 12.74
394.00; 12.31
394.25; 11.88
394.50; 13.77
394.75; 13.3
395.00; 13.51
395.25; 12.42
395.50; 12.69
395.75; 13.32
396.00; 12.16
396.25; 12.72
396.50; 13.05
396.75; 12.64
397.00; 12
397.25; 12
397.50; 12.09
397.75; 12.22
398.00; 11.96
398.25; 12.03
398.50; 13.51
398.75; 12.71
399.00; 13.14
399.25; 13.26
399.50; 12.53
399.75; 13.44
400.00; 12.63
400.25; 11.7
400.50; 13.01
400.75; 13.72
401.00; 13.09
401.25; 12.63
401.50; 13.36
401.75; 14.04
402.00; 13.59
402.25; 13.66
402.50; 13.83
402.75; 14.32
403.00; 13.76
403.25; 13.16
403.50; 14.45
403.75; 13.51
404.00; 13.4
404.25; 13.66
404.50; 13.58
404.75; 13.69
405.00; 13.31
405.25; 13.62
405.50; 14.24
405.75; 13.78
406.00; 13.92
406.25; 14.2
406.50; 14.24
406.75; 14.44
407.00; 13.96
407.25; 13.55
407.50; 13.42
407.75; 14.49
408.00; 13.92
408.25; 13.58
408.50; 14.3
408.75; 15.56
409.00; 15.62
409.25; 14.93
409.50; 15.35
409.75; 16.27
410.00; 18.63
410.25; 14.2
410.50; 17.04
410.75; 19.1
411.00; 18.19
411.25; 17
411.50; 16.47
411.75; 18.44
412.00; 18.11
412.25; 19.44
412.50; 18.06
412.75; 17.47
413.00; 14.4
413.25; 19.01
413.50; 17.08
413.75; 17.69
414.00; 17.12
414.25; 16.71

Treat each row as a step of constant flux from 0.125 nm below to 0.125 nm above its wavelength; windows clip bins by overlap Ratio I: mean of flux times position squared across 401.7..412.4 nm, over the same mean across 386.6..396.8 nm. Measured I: 1.3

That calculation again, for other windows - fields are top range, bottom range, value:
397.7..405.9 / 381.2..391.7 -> 1.11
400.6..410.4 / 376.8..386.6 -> 1.20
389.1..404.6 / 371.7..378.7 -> 1.07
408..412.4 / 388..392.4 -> 1.47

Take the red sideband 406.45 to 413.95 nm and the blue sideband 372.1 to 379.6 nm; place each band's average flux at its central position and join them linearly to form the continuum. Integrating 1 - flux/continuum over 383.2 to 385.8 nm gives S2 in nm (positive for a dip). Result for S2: 0.20 nm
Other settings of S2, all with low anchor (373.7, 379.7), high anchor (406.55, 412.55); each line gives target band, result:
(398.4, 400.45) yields 0.31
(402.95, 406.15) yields 0.38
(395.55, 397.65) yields 0.34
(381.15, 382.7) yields 0.04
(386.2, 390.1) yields 0.35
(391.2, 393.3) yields 0.30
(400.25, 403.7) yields 0.41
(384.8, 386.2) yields 0.08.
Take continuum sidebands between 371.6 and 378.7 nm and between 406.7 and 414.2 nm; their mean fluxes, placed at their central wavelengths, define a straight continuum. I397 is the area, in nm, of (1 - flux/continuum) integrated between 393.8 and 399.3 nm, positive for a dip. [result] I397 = 0.908 nm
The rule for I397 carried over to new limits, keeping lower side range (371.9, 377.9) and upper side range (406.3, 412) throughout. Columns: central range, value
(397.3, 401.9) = 0.68 nm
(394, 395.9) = 0.23 nm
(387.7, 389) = 0.08 nm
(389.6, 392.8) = 0.54 nm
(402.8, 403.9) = 0.11 nm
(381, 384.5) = 0.20 nm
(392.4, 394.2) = 0.23 nm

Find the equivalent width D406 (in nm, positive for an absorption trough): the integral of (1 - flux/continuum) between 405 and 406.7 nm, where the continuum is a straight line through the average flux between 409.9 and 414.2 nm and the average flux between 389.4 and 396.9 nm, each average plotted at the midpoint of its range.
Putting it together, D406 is 0.202 nm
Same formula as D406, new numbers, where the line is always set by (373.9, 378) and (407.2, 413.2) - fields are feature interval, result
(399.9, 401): 0.19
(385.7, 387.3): 0.11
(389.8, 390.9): 0.21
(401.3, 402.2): 0.11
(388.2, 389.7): 0.13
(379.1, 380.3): 0.01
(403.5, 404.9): 0.19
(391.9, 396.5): 0.68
